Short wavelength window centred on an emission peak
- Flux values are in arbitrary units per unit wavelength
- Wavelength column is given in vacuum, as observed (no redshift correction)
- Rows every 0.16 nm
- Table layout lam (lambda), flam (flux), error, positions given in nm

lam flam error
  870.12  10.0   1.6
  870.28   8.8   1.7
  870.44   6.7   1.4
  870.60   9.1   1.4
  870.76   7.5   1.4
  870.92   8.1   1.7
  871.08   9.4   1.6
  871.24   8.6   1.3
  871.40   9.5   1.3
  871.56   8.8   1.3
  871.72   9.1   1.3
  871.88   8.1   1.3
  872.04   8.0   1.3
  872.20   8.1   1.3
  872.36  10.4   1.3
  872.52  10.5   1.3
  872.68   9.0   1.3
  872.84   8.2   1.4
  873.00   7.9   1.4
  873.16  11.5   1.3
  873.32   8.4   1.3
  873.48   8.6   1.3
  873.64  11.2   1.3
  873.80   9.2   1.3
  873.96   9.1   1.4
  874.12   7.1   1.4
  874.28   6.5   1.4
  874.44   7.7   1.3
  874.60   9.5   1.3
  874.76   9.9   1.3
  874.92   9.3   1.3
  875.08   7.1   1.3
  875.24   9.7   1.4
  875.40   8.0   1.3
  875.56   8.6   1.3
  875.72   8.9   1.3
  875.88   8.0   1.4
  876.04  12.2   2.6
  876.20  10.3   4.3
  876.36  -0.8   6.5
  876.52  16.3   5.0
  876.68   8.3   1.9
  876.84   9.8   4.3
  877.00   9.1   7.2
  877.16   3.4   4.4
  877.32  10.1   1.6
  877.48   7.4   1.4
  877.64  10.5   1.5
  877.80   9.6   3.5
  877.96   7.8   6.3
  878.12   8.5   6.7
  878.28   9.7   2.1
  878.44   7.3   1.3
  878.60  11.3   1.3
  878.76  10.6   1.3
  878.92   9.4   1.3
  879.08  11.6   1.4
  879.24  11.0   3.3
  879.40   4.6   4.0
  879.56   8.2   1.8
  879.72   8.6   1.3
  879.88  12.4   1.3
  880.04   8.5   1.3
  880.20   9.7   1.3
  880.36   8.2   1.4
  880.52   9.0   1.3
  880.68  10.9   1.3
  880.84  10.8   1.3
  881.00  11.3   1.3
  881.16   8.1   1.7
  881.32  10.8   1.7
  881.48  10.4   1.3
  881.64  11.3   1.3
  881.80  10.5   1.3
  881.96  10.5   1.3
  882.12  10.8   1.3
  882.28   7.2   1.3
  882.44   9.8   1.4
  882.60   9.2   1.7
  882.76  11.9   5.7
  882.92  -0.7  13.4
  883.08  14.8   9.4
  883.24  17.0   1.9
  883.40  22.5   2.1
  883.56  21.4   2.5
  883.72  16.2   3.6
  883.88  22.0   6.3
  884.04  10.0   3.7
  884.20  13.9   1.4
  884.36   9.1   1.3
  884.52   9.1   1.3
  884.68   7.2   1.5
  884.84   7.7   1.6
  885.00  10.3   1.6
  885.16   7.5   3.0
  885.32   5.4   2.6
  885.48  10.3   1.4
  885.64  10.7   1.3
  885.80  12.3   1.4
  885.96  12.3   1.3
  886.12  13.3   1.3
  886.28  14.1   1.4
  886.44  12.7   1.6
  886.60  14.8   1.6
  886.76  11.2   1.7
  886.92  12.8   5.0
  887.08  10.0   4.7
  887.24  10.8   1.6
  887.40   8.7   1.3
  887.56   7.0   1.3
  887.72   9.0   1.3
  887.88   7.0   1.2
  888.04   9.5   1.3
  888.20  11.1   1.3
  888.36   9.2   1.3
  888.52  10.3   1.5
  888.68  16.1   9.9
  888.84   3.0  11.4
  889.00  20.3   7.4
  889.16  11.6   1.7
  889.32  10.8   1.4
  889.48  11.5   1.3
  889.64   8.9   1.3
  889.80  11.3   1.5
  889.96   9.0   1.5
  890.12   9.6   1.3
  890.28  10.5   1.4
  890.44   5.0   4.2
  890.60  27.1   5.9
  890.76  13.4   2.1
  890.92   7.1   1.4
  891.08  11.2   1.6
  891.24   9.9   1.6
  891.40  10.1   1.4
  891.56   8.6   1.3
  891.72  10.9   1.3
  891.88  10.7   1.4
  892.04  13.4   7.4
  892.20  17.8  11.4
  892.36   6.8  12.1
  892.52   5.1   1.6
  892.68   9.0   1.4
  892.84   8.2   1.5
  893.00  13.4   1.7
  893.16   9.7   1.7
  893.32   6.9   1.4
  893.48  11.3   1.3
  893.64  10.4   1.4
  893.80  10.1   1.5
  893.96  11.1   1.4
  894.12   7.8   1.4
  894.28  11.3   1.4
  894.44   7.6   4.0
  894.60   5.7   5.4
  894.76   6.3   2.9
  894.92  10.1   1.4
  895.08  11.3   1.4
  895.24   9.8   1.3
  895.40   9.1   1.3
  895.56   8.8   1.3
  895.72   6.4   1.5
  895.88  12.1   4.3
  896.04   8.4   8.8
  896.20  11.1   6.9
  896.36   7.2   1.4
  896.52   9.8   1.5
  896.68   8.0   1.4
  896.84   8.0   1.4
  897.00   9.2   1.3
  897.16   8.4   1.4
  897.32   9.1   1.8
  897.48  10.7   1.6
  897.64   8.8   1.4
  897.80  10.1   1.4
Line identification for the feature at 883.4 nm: H-alpha 6563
